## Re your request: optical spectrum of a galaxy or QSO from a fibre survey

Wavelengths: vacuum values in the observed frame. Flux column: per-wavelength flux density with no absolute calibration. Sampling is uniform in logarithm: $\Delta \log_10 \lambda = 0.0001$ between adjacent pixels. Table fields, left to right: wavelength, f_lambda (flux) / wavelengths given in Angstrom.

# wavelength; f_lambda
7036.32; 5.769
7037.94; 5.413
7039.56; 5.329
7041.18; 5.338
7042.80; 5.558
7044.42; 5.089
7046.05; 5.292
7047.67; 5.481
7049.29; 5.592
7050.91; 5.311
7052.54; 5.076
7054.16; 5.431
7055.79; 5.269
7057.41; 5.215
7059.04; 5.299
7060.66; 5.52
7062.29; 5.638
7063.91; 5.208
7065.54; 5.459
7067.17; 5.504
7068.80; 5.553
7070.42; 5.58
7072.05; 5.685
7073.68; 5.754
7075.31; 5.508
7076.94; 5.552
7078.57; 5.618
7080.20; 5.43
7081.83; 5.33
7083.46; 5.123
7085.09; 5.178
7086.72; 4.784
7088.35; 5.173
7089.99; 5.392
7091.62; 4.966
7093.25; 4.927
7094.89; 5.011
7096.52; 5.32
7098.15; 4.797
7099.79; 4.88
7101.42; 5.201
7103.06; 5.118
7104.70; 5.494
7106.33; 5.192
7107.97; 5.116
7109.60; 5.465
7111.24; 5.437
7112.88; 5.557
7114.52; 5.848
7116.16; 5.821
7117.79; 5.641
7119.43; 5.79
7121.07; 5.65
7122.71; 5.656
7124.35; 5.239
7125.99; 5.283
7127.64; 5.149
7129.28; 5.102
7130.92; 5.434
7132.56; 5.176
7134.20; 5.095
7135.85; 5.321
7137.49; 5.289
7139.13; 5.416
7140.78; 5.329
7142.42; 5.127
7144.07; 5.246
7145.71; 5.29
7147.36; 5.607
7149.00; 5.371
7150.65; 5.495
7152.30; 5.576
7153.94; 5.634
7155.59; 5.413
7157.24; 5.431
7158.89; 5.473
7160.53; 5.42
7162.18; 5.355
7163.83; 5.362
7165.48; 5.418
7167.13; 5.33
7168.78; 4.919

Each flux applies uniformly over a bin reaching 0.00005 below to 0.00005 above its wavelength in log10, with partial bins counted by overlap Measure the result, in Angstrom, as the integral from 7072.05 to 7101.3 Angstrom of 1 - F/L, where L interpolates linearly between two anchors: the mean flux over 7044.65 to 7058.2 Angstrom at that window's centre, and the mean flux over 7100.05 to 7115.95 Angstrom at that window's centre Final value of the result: 0.7 Angstrom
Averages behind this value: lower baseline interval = 5.32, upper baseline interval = 5.38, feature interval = 5.23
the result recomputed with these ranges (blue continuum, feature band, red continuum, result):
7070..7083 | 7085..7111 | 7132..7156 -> 1.7 Angstrom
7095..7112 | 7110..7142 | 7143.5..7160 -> -0.7 Angstrom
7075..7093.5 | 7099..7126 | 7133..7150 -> -0.8 Angstrom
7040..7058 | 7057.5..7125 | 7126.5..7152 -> -0.7 Angstrom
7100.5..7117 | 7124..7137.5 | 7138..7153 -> 0.4 Angstrom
